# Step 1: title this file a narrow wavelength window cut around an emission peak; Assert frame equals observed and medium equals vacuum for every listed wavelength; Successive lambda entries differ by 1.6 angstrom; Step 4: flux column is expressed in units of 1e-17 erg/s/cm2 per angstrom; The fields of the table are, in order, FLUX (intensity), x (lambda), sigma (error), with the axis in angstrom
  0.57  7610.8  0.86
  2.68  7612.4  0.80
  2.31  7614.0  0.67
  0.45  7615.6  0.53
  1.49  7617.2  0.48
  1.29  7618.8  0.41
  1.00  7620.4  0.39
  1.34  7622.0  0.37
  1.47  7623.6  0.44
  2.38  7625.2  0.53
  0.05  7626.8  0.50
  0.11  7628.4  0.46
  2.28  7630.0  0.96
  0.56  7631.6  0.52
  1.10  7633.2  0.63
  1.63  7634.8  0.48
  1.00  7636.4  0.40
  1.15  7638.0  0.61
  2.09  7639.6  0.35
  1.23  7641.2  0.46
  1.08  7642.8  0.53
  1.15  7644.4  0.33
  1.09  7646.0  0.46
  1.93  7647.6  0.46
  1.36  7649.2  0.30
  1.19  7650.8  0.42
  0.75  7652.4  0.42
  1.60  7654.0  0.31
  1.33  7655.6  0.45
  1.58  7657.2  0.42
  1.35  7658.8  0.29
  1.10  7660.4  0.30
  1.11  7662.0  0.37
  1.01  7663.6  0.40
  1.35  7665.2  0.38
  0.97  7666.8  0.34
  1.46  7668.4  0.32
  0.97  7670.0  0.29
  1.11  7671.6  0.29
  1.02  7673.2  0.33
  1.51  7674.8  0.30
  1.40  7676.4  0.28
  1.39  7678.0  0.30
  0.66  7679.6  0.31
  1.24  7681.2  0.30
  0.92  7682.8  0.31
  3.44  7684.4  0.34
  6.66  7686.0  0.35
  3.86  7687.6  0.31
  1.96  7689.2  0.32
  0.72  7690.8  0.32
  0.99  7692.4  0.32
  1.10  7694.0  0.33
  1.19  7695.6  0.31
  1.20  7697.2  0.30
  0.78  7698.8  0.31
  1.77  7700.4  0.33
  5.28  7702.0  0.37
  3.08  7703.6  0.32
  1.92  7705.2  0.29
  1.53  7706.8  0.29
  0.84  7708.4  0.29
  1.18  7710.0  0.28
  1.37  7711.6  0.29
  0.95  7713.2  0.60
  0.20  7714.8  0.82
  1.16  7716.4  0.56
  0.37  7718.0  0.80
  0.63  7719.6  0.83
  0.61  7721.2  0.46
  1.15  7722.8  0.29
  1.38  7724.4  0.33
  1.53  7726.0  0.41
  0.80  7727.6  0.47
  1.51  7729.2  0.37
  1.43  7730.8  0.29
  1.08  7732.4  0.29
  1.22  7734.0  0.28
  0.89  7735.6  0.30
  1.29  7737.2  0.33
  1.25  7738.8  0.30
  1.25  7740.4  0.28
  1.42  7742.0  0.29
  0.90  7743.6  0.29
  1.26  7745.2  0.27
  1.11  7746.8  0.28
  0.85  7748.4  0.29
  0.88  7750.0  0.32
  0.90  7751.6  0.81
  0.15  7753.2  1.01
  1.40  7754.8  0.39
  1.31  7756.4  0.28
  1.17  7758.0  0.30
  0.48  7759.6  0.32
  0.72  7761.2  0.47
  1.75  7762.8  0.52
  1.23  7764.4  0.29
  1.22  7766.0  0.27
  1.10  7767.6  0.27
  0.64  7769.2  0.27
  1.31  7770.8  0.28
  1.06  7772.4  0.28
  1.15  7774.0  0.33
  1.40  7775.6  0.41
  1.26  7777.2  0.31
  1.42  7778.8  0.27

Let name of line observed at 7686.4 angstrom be [S II] 6716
